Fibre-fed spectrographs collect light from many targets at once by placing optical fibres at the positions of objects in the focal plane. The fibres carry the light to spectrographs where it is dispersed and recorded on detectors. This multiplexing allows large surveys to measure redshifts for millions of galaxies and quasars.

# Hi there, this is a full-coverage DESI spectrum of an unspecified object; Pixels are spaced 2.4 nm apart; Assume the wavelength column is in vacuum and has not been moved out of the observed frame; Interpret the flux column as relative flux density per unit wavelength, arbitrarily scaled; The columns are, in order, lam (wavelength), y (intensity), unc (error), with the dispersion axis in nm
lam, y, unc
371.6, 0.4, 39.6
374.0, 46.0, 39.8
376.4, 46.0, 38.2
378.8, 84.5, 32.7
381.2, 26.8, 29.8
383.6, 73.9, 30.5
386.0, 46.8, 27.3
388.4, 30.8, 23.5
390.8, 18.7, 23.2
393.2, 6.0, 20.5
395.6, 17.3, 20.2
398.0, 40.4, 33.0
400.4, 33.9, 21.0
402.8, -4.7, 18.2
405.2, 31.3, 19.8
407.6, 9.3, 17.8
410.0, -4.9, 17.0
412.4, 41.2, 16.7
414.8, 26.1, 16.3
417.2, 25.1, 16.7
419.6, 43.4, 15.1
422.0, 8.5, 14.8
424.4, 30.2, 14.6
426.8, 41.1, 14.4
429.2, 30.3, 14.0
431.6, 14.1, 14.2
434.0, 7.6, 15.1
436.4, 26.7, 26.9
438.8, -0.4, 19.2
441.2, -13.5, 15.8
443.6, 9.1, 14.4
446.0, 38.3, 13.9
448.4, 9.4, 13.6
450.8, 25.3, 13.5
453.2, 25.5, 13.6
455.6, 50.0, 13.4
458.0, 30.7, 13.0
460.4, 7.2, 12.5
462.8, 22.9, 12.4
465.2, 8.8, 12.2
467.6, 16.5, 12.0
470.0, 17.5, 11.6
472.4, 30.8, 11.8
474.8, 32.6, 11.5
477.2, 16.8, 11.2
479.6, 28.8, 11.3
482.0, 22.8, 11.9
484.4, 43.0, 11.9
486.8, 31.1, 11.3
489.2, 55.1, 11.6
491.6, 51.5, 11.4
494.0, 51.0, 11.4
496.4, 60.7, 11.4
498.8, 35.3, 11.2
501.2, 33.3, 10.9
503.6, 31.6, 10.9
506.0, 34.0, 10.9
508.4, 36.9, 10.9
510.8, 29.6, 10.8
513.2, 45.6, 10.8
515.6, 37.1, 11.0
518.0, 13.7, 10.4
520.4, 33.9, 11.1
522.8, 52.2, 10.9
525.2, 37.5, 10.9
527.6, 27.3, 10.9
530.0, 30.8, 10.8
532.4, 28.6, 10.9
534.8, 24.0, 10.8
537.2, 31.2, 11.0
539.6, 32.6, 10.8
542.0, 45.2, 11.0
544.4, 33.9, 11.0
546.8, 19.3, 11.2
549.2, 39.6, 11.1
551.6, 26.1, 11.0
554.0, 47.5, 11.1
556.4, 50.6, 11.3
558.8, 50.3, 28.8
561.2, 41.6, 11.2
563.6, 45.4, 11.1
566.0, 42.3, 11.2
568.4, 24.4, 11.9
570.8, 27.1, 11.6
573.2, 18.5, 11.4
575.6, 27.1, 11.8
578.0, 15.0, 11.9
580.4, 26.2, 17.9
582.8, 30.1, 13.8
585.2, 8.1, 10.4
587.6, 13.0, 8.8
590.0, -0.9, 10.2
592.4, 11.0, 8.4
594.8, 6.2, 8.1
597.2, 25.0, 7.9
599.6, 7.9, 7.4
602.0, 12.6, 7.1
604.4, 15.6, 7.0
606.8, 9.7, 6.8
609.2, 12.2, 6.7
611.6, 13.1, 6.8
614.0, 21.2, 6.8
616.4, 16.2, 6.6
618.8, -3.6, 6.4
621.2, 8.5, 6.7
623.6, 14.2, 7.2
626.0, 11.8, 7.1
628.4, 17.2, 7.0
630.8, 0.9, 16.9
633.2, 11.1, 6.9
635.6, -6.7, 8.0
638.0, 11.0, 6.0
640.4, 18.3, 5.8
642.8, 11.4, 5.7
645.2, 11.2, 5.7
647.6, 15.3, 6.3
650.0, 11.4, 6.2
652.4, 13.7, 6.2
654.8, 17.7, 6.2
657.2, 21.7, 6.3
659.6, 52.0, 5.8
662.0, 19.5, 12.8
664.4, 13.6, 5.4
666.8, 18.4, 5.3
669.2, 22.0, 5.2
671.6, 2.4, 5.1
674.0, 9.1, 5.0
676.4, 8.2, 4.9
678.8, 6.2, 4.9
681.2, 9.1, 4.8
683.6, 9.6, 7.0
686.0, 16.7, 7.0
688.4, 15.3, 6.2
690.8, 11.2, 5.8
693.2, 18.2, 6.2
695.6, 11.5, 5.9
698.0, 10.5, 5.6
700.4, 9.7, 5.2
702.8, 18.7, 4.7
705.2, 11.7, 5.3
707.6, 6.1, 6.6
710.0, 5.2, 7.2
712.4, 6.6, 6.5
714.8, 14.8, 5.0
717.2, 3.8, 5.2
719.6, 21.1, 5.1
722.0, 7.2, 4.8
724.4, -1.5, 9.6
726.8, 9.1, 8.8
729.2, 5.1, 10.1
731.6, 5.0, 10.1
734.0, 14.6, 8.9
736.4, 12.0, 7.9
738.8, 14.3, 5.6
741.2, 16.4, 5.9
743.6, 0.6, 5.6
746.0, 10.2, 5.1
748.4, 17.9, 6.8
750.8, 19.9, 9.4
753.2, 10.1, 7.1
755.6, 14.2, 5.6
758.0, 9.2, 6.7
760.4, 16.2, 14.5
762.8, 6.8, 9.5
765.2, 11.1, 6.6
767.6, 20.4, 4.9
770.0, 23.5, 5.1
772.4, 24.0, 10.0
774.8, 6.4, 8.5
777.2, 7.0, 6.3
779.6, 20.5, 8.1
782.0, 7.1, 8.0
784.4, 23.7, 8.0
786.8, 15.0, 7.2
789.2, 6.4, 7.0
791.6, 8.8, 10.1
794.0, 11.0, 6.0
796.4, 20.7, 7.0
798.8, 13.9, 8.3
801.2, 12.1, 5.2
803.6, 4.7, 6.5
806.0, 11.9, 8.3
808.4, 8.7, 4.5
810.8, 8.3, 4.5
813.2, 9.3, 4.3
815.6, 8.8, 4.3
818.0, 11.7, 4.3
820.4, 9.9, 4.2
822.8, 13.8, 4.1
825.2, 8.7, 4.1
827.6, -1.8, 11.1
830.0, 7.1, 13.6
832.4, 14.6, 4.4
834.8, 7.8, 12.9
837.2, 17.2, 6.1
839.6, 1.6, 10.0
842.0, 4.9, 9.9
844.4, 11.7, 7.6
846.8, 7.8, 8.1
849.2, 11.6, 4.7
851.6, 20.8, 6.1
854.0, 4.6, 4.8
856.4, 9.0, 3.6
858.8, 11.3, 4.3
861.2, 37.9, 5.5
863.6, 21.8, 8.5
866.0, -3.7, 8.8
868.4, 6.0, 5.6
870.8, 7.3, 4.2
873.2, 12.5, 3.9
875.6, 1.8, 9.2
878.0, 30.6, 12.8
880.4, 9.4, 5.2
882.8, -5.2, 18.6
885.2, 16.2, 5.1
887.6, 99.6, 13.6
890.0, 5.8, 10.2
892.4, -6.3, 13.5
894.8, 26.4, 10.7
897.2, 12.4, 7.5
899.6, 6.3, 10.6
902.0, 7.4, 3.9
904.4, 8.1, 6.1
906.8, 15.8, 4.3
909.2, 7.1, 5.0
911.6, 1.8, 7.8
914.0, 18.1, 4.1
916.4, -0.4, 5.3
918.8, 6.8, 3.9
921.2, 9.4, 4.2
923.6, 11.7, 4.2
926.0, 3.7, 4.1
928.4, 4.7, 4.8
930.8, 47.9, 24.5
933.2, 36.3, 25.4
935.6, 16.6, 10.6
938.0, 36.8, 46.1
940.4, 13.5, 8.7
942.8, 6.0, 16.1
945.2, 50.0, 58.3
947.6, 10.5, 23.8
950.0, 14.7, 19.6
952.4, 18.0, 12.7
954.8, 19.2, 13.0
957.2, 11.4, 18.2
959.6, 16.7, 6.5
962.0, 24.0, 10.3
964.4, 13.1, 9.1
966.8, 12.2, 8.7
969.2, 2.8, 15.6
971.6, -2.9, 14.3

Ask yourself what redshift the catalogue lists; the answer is 0.77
